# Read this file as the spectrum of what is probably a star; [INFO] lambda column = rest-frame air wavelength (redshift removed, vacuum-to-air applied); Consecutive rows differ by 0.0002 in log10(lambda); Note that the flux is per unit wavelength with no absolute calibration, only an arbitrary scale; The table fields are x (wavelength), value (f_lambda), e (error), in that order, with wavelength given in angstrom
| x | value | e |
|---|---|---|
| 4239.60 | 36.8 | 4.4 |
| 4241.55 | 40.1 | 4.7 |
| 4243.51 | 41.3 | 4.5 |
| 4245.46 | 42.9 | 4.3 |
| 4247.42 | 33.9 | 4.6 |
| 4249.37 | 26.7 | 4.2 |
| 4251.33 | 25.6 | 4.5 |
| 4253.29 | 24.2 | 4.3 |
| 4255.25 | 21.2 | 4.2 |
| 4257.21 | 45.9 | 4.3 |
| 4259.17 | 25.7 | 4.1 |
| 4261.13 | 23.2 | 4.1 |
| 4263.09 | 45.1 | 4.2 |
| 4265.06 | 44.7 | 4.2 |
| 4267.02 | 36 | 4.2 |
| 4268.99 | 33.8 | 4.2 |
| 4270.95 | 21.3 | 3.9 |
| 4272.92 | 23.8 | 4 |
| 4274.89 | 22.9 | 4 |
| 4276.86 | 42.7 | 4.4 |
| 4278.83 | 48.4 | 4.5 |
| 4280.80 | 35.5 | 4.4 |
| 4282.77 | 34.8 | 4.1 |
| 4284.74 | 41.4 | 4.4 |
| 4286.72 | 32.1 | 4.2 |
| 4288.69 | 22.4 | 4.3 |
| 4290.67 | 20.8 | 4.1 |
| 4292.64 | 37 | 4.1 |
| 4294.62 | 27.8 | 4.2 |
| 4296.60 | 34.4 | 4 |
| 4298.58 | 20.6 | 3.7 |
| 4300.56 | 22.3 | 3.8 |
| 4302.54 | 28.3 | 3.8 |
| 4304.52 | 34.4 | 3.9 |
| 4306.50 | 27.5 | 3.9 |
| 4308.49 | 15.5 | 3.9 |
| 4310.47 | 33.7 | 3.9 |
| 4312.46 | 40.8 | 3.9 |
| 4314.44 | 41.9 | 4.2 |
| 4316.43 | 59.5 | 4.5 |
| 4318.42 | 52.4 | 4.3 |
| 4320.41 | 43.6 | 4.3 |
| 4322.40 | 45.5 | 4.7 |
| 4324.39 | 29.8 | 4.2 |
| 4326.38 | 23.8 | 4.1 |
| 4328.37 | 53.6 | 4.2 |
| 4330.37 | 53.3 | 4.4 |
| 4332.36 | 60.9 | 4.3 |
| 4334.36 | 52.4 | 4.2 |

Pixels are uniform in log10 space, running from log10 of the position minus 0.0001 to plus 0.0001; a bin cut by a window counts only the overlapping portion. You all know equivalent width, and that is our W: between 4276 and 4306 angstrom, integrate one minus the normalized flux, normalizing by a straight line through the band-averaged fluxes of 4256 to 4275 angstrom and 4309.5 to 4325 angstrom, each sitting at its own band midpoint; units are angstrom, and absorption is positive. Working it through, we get 4.47 angstrom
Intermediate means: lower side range 32.5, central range 32.1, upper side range 43.7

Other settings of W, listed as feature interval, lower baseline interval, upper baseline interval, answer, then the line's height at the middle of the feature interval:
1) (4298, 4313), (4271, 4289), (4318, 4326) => 4.05 angstrom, 37.9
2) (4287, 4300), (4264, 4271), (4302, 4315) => 2.28 angstrom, 33.1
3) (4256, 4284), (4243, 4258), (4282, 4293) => -2.56 angstrom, 31.6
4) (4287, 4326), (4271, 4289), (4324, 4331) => 4.30 angstrom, 37.3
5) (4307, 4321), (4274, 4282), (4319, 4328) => -1.06 angstrom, 37.7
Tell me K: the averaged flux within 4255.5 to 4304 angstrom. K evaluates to 32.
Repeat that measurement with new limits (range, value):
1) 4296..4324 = 35.6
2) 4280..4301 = 30.1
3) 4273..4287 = 36.2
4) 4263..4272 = 35.2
